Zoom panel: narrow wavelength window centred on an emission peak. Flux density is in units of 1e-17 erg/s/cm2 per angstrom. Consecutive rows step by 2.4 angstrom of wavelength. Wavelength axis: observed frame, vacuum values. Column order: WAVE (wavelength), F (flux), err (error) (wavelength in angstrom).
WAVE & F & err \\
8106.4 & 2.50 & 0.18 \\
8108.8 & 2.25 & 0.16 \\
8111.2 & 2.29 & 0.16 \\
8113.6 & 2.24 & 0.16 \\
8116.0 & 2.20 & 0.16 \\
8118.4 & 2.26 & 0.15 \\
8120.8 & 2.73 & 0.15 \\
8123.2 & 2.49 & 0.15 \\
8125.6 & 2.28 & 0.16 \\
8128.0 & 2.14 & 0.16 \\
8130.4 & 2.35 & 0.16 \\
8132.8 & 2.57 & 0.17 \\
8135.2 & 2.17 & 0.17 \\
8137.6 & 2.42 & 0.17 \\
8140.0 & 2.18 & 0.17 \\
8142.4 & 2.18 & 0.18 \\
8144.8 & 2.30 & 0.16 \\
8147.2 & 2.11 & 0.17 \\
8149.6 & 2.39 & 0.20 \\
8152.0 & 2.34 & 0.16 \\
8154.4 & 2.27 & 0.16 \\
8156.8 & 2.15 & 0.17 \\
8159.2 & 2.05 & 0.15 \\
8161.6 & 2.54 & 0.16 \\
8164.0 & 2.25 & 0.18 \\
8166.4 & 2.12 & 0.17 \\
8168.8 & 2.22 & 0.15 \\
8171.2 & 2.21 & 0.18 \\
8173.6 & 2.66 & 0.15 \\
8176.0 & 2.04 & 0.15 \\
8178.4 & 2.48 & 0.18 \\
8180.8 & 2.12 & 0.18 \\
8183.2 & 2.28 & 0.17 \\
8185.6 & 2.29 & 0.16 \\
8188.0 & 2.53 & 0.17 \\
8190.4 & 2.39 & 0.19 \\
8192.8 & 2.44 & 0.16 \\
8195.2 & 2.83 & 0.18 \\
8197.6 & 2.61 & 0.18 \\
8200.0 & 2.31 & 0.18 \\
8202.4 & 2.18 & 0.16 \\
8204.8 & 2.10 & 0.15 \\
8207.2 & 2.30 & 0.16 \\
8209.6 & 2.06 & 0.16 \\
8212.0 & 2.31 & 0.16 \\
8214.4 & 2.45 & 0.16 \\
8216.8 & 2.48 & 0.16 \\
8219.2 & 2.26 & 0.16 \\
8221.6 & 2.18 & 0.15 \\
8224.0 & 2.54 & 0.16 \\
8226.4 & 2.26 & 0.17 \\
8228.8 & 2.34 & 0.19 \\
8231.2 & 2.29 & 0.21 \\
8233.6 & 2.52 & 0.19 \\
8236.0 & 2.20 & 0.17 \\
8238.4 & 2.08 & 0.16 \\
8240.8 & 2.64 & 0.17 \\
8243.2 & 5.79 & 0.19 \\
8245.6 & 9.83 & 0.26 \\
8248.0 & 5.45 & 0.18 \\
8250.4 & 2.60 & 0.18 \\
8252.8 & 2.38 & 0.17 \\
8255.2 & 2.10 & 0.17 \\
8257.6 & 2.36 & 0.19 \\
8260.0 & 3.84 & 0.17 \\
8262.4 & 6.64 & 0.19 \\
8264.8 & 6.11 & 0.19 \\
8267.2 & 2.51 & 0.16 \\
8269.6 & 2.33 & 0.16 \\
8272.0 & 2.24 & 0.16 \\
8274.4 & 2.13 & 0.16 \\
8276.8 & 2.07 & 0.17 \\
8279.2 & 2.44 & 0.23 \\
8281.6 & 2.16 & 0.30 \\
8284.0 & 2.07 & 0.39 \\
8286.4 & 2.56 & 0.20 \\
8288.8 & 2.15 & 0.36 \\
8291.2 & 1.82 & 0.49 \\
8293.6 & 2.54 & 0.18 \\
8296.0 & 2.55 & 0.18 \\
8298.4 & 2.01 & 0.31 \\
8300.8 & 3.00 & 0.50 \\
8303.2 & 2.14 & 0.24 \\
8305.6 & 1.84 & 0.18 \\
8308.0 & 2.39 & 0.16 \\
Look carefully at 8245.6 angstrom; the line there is [S II]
